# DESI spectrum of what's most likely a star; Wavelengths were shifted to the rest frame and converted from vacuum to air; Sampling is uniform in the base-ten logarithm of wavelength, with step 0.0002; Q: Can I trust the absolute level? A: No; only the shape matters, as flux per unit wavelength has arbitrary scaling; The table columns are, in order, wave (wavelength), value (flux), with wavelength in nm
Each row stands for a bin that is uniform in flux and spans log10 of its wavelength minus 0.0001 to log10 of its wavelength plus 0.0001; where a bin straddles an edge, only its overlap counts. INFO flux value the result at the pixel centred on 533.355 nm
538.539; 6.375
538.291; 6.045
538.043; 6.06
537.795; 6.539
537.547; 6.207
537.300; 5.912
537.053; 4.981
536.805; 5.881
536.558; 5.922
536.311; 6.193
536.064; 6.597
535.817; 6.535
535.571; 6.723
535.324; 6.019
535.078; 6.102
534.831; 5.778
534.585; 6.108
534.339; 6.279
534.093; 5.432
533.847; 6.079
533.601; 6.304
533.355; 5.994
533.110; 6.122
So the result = 5.994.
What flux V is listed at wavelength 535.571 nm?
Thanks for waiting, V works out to 6.723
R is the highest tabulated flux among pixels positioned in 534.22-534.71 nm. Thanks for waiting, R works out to 6.279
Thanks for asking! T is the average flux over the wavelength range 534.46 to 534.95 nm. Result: 5.95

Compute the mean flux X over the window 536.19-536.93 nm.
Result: 5.99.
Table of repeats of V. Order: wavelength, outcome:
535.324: 6.019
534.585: 6.108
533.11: 6.122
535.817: 6.535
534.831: 5.778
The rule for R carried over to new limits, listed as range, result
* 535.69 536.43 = 6.597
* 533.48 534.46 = 6.304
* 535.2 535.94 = 6.723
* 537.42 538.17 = 6.539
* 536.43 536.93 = 5.922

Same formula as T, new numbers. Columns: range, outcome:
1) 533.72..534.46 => 5.93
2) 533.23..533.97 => 6.13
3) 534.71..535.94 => 6.23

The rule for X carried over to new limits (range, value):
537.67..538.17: 6.29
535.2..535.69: 6.37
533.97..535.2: 5.94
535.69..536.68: 6.32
